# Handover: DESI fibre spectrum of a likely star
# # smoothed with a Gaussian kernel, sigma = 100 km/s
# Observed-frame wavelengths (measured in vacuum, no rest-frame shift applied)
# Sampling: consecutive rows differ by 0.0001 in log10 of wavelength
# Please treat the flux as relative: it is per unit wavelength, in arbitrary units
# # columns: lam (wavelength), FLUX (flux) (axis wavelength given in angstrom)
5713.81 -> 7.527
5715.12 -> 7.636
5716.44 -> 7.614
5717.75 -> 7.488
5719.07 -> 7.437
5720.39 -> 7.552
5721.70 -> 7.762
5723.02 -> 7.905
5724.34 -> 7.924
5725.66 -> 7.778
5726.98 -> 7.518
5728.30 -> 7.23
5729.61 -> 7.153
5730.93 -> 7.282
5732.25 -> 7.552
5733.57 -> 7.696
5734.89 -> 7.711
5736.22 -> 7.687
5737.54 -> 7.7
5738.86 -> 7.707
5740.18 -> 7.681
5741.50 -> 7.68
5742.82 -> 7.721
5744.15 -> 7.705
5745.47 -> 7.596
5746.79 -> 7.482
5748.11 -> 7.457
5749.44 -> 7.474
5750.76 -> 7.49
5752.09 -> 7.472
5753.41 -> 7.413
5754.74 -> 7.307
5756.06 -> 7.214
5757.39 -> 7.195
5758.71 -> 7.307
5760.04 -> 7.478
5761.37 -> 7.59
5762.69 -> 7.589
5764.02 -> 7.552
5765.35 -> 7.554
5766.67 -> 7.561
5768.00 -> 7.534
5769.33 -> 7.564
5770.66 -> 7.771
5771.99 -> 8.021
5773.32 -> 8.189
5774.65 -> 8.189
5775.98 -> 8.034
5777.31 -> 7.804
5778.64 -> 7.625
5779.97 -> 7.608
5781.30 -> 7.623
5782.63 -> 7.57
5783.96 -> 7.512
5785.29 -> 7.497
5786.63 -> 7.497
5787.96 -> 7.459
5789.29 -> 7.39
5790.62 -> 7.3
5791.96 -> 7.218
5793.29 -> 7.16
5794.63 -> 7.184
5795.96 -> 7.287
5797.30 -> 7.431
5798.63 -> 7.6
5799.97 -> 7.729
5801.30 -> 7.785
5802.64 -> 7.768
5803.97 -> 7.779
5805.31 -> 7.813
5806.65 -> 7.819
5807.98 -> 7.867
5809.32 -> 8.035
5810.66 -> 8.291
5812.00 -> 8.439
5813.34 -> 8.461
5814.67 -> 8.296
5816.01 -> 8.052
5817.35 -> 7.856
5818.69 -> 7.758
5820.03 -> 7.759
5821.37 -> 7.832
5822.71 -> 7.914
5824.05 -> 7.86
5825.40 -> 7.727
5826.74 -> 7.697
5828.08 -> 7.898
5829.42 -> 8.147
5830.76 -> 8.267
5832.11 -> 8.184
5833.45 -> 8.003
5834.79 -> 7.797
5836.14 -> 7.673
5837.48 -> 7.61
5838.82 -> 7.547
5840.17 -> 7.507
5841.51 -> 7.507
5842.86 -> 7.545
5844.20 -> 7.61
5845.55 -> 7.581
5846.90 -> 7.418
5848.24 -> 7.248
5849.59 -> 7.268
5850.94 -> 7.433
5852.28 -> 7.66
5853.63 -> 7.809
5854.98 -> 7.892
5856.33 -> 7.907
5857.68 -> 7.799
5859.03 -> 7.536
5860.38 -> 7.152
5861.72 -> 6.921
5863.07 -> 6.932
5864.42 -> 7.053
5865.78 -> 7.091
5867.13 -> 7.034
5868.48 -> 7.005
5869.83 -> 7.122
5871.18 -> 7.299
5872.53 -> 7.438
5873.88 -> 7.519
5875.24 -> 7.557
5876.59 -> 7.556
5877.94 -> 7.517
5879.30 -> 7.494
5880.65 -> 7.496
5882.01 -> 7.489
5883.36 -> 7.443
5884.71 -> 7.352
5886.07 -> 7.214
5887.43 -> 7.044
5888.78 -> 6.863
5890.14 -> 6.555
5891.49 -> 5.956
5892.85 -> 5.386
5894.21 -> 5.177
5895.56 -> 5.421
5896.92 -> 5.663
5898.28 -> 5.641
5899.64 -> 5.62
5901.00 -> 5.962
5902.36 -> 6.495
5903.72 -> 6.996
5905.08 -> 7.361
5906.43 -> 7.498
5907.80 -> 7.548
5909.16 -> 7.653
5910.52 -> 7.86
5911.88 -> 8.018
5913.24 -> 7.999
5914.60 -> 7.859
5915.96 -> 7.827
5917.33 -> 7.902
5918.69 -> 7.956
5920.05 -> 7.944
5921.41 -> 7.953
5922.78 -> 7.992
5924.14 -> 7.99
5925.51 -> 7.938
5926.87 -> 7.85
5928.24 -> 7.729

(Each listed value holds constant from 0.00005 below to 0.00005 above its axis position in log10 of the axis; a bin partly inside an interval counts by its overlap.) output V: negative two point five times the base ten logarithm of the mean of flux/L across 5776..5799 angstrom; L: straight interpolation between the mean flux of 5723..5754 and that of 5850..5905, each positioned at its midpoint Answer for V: -0.02 mag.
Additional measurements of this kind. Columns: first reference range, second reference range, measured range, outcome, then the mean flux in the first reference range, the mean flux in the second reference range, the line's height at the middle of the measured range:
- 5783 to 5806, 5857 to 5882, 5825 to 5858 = -0.05 mag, 7.49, 7.31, 7.38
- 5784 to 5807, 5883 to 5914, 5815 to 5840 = -0.09 mag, 7.51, 6.72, 7.26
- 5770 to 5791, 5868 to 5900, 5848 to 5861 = -0.08 mag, 7.7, 6.79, 7.05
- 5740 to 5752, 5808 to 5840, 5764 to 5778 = -0.02 mag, 7.58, 7.95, 7.7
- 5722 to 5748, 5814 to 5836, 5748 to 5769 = 0.04 mag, 7.61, 7.93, 7.7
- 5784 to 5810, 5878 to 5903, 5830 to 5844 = -0.10 mag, 7.56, 6.48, 7.1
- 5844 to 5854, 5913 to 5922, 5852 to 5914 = 0.09 mag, 7.49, 7.92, 7.7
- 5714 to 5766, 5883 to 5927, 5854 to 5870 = -0.01 mag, 7.55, 7.08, 7.2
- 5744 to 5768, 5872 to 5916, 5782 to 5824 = -0.06 mag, 7.47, 6.97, 7.3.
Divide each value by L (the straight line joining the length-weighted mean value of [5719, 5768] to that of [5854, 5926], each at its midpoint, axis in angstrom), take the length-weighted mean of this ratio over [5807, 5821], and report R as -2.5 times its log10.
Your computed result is -0.10 mag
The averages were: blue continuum 7.54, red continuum 7.19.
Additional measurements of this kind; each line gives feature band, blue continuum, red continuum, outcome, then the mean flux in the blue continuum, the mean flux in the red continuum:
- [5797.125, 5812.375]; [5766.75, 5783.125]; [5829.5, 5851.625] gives -0.02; 7.79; 7.65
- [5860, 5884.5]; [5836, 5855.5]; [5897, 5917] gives 0.01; 7.55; 7.13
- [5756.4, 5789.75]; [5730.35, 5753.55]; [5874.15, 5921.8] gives -0.02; 7.59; 7.06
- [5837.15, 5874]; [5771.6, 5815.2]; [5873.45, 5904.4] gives -0.06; 7.73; 6.66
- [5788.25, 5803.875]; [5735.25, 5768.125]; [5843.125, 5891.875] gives 0.00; 7.53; 7.32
